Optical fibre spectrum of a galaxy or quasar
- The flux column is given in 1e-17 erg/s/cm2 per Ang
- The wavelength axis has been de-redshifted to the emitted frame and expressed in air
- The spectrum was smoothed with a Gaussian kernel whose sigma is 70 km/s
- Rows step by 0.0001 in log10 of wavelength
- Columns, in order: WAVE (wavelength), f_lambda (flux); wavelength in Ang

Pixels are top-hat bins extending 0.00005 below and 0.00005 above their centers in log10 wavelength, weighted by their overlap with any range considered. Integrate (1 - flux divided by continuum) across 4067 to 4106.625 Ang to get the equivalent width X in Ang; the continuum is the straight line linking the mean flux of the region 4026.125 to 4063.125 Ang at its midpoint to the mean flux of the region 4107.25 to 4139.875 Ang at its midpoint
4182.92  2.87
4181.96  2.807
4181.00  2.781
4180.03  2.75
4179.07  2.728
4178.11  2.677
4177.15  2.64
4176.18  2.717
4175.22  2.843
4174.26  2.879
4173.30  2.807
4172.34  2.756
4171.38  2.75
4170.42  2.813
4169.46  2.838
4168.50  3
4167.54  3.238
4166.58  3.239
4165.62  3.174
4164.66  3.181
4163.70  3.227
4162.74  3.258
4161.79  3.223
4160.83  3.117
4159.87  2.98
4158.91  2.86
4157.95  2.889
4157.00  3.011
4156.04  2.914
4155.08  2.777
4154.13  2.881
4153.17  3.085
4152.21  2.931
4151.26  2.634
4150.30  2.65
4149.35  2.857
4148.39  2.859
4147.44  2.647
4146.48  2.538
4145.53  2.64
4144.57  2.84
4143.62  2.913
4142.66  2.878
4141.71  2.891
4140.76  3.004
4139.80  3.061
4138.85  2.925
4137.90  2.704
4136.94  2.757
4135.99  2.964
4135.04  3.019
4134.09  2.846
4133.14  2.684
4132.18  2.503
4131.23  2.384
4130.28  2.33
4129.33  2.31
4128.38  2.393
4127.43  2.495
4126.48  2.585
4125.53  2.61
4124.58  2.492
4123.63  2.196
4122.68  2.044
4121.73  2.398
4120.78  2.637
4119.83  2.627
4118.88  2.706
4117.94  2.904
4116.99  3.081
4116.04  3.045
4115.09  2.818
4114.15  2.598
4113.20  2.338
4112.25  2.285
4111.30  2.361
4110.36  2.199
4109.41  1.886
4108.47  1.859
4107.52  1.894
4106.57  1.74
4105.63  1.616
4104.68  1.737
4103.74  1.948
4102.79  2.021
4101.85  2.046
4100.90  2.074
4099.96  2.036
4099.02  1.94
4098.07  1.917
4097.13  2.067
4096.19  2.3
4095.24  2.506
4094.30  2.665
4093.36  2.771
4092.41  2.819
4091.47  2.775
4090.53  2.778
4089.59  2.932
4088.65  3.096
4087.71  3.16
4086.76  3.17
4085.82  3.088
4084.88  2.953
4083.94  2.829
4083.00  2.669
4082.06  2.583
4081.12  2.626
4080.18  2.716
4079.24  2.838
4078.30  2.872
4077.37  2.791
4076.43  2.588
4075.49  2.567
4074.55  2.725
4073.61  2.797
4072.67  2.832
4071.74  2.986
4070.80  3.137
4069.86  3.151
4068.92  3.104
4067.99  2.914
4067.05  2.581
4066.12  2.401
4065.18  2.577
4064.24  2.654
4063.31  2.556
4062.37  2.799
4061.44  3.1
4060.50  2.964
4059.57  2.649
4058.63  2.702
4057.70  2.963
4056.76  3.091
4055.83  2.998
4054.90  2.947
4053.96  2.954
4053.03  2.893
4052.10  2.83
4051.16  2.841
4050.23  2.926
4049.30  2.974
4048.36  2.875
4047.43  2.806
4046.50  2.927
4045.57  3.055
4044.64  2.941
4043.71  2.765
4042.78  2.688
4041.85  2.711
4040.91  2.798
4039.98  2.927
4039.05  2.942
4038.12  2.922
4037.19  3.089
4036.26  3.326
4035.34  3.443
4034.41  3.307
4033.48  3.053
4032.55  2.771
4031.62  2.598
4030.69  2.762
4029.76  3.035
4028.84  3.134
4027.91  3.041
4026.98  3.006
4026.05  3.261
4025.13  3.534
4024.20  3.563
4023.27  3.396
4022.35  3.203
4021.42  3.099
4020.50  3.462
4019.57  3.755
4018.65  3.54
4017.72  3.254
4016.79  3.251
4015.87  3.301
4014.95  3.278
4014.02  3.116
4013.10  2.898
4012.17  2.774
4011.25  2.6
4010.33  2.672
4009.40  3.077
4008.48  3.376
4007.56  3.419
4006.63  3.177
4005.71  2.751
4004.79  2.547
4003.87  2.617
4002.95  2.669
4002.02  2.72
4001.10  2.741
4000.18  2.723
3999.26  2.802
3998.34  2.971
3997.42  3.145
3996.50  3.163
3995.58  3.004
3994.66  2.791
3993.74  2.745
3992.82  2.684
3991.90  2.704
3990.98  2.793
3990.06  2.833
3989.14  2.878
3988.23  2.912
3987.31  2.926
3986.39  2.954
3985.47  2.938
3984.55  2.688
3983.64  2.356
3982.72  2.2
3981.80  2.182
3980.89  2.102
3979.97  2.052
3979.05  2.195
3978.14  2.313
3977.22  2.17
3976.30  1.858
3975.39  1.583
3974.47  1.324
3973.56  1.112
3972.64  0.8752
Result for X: 1.89 Ang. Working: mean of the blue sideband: 2.94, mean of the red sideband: 2.54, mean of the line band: 2.6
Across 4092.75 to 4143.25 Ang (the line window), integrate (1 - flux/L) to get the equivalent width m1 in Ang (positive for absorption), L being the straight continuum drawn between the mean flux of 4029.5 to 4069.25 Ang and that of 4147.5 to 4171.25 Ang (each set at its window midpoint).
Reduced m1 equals 8.7 Ang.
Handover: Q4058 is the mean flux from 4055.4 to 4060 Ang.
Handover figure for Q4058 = 2.88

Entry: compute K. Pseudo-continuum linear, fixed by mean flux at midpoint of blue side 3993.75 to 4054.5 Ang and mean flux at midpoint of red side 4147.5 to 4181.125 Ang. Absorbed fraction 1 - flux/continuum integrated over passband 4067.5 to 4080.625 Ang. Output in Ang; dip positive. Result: 0.5 Ang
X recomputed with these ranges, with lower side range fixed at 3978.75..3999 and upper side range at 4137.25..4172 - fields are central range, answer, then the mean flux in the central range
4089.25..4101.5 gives 1.8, 2.42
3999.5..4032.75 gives -3.9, 3.06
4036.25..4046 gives -0.5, 2.9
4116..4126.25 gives 1.0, 2.59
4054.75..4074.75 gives -0.3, 2.85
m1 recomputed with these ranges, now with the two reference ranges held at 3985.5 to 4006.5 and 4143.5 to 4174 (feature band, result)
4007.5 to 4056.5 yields -3.5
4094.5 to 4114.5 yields 5.7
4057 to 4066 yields 0.3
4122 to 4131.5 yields 1.7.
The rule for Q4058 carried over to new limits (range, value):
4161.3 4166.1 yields 3.21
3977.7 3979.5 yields 2.26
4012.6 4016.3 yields 3.14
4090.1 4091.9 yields 2.78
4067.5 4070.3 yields 3.05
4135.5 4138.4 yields 2.81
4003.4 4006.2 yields 2.65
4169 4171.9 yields 2.8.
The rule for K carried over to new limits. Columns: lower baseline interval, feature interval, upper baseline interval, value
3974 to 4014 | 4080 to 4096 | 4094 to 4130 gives -3.1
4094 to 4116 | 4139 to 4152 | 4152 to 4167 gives 0.0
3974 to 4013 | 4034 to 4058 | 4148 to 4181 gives -2.0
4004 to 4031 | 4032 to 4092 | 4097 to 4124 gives -3.9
